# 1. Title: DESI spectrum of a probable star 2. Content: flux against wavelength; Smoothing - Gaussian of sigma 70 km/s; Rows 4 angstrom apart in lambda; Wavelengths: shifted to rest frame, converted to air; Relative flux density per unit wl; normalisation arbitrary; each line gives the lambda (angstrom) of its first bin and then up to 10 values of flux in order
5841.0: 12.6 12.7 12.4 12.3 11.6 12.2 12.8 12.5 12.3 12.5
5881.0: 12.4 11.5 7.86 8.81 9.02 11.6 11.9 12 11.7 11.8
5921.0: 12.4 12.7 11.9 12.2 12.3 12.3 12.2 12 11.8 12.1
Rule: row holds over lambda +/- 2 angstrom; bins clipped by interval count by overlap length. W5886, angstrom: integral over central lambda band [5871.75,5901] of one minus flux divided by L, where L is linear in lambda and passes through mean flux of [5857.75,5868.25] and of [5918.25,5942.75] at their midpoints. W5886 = 4.0 angstrom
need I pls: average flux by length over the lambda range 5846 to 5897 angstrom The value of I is 11.5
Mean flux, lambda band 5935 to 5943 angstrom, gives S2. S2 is 12.3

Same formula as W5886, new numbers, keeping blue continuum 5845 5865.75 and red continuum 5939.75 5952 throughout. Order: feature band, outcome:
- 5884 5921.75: 4.3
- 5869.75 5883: -0.2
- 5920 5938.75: -0.2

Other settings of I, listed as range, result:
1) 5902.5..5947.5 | 12.1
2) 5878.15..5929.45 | 11.2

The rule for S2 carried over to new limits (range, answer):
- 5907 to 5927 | 12.1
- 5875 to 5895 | 10.6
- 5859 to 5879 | 12.5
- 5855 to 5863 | 11.9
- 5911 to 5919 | 11.8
